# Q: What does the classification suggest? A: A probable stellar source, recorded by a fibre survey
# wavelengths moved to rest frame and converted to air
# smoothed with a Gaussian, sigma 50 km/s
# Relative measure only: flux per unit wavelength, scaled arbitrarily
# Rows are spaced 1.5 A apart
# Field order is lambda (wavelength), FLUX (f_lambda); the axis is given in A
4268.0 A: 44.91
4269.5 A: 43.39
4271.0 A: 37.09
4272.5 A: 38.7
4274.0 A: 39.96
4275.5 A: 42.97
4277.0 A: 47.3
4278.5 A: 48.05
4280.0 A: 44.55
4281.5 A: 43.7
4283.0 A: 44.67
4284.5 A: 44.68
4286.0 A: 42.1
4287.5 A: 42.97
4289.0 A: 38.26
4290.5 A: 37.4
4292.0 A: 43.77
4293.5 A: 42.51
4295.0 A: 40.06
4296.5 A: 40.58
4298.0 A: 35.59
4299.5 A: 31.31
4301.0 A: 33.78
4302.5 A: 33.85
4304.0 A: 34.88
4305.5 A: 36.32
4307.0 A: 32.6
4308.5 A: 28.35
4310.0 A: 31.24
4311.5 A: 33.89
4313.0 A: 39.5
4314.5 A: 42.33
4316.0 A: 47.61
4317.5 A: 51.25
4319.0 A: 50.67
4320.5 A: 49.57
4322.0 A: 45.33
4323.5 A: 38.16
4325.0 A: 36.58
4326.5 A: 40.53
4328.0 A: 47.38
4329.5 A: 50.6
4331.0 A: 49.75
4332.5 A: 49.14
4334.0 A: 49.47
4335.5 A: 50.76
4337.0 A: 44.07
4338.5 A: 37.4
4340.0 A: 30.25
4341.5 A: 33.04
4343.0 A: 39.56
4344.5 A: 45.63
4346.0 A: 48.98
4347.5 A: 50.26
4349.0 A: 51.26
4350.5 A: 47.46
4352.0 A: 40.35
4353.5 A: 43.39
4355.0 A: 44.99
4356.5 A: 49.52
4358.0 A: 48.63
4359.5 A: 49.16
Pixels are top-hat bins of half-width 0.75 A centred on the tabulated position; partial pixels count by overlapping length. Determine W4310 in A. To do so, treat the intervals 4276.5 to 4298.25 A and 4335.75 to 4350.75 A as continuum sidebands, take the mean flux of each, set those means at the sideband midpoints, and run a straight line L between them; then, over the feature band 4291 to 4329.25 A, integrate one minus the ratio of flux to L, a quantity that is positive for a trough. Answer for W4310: 2.72 A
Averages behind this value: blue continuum 42.5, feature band 39.6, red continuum 42.9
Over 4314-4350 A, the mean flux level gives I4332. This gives 45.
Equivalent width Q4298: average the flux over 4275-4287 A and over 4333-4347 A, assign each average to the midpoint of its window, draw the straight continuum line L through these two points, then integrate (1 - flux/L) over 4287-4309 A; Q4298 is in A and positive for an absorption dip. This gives 3.6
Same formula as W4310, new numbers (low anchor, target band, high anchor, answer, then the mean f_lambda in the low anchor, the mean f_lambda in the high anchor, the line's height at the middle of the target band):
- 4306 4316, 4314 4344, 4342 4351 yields -2.4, 35.7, 46.8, 41.3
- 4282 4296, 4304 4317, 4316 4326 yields 2.2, 41.8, 45.3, 44.2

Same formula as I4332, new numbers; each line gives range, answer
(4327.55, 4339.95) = 46.4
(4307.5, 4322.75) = 41.8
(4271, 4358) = 42.1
